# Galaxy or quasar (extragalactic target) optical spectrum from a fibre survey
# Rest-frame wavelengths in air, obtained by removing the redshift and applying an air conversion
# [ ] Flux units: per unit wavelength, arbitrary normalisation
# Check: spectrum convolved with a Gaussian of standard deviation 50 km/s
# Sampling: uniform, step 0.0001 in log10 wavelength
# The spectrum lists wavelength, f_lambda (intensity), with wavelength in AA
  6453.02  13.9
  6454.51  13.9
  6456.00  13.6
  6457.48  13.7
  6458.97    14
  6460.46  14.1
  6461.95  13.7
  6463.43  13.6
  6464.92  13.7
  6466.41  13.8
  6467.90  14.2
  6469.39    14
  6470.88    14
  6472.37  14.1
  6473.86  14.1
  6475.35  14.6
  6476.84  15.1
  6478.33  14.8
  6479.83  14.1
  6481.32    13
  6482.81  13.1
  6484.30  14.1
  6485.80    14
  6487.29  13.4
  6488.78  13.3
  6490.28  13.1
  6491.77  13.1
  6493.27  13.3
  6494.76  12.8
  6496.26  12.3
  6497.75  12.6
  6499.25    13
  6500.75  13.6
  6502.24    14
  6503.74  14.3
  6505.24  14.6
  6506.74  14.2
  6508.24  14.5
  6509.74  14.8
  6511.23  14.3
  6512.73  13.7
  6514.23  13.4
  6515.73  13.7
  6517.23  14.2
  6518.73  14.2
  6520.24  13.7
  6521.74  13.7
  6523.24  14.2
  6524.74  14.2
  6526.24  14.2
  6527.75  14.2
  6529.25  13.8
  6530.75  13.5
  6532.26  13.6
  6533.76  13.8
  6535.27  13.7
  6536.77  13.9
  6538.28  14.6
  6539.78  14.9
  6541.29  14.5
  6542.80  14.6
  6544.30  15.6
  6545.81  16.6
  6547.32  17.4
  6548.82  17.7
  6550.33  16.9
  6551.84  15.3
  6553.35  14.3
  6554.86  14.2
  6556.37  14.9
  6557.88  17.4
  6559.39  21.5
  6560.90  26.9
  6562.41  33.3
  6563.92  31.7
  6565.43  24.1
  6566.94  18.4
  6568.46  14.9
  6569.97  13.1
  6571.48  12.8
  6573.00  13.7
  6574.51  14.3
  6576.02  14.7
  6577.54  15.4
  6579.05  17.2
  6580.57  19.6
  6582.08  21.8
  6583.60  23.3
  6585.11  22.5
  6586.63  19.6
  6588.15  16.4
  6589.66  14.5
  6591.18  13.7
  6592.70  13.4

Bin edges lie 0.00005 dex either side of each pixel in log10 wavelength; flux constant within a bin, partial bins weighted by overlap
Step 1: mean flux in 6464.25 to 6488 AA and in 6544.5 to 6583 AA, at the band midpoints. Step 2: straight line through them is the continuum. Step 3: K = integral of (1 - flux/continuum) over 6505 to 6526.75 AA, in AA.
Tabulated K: 2.5 AA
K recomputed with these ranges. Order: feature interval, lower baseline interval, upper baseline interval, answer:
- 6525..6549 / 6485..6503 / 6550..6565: 4.80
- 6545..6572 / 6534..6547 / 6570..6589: -4.99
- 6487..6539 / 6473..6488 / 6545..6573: 7.22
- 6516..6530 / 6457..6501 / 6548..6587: 1.89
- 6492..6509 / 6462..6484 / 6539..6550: 1.39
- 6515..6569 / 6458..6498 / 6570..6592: -2.81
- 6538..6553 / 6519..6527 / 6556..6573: 1.52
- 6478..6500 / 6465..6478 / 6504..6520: 1.38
